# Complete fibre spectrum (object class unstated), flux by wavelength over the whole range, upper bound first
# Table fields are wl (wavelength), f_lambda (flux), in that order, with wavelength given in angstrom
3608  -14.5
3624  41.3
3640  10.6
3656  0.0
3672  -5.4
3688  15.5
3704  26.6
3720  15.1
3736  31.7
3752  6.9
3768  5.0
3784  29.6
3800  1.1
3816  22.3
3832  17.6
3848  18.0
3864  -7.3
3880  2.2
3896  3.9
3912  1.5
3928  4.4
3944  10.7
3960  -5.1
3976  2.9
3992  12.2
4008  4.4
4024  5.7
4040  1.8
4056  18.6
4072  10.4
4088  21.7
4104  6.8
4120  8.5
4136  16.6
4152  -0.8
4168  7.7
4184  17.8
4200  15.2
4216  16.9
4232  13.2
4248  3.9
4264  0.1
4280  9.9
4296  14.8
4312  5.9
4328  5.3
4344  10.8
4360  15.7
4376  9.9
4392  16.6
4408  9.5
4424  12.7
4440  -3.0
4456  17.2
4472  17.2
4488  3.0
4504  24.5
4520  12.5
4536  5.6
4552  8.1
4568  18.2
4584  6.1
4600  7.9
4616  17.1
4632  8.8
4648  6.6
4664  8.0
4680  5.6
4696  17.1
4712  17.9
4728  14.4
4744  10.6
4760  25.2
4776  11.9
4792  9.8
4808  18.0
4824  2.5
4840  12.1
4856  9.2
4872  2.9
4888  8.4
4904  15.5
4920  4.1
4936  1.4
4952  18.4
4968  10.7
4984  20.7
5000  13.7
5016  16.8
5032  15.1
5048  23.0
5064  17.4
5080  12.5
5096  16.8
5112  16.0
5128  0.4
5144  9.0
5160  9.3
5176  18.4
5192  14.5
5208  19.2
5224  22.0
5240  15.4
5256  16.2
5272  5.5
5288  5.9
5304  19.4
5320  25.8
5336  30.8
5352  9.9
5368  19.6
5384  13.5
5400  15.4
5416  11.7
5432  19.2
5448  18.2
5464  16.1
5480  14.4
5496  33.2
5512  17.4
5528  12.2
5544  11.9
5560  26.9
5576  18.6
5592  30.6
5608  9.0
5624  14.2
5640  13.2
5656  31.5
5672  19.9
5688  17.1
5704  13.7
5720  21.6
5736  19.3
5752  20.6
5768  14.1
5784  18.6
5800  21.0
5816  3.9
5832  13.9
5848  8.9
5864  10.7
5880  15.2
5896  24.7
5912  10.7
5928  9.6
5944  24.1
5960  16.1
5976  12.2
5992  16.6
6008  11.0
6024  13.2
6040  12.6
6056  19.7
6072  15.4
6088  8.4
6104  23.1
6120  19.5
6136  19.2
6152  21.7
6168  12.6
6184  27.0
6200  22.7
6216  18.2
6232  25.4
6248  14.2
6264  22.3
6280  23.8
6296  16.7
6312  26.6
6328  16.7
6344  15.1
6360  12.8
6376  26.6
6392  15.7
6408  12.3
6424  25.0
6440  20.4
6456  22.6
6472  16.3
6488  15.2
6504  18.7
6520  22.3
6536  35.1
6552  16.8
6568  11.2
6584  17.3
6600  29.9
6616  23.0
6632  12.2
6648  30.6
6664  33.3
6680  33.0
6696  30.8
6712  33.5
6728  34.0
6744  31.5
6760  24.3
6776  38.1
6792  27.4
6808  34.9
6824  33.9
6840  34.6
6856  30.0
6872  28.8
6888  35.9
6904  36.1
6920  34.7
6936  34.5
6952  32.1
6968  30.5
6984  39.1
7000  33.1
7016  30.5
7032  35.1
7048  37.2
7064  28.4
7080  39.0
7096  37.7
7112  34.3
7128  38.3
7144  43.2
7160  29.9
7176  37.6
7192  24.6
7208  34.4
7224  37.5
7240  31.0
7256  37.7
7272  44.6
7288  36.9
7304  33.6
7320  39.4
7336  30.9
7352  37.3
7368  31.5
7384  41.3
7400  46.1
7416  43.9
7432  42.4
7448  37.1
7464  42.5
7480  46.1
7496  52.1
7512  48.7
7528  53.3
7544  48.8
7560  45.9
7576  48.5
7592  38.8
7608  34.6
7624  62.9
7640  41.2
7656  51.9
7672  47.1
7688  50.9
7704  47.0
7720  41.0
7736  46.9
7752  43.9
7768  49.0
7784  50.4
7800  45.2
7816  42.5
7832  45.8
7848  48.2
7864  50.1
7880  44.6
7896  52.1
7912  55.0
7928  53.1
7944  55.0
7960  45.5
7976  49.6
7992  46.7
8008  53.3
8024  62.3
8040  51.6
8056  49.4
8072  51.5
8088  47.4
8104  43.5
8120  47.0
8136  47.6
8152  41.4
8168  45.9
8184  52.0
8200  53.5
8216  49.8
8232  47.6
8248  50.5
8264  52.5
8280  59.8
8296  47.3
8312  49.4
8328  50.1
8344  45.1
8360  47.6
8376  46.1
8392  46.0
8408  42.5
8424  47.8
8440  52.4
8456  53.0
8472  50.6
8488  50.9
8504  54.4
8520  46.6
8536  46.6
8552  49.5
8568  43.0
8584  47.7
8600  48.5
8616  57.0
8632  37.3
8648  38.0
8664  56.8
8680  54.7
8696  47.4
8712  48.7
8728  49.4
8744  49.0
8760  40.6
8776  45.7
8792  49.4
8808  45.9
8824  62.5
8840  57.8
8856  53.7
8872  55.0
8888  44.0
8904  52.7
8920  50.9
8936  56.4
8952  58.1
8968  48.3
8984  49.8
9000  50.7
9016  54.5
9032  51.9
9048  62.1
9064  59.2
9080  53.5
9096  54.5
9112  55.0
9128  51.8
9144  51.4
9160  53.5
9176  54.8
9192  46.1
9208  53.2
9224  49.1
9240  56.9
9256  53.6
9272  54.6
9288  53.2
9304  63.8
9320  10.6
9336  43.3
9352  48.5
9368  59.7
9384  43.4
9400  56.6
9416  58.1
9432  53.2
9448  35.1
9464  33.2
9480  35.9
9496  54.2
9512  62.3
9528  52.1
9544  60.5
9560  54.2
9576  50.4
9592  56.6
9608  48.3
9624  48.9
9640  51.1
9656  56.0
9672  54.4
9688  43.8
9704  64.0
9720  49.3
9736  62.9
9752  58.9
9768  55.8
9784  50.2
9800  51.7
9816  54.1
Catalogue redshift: 0.669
